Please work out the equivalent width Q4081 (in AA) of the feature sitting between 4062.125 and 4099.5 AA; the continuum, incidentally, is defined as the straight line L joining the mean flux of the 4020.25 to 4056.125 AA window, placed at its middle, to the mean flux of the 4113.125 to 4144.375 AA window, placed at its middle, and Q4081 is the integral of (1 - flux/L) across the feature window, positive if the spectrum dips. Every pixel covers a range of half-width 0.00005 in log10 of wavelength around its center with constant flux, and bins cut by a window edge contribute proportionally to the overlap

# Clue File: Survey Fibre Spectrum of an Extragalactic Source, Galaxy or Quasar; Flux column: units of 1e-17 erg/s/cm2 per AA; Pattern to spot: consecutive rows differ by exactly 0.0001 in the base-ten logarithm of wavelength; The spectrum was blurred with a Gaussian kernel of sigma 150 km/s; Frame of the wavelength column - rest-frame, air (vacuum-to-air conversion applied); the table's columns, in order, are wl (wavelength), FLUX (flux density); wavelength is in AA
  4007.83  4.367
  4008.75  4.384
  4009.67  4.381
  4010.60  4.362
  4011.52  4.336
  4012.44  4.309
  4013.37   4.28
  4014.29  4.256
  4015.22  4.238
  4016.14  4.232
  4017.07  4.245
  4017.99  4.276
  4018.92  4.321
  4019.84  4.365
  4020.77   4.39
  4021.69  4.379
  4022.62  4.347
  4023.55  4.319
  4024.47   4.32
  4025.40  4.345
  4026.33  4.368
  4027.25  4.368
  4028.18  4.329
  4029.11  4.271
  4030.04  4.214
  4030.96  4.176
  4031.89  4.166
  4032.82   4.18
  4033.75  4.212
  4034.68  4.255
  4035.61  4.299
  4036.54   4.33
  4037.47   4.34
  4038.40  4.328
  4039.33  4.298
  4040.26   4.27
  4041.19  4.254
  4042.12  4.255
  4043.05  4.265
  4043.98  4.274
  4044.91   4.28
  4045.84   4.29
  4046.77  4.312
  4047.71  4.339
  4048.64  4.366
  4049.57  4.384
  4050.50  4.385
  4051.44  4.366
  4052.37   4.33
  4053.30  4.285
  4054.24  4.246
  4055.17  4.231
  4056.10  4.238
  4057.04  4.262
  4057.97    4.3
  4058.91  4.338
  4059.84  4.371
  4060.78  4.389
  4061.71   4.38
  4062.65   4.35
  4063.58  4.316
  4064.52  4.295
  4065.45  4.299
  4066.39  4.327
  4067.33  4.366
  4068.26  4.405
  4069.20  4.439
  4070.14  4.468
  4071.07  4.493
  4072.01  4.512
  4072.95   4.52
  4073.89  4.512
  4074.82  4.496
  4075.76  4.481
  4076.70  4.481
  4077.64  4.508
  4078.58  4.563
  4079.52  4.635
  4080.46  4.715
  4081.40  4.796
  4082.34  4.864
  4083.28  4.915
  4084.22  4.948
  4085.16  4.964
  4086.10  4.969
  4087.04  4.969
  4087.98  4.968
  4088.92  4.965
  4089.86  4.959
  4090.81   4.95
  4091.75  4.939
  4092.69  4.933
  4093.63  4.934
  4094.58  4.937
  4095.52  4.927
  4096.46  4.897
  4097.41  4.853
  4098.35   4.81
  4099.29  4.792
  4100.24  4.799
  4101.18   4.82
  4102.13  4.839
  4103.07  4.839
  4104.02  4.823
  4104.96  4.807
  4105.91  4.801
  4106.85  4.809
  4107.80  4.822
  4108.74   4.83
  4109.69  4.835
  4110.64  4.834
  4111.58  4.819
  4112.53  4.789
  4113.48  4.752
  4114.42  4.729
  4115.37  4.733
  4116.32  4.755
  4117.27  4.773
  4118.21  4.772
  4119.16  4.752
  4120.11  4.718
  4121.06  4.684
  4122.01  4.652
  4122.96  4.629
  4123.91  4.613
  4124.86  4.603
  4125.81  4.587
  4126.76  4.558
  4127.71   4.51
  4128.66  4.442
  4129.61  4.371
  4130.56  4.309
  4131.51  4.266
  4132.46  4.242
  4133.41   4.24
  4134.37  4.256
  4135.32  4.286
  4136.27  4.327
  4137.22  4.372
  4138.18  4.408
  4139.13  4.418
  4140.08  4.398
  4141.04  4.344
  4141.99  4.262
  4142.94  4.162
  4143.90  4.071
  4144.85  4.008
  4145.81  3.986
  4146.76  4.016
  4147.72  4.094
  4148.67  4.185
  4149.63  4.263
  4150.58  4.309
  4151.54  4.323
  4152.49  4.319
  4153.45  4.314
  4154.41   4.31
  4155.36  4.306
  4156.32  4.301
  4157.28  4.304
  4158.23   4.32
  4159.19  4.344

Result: -2.55 AA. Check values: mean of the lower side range 4.3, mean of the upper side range 4.48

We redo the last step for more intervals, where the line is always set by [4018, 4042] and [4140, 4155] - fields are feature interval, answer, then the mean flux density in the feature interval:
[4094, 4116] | -3.02 AA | 4.82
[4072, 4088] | -1.70 AA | 4.71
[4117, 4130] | -1.21 AA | 4.62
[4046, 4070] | -0.33 AA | 4.33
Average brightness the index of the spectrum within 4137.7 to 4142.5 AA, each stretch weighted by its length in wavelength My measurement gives 4.37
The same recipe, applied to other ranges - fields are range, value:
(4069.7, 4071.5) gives 4.5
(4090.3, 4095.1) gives 4.93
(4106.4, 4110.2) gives 4.82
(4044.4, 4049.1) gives 4.32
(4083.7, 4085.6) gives 4.96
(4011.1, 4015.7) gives 4.28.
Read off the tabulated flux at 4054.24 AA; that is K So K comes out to 4.246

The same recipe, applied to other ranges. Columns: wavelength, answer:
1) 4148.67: 4.185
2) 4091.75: 4.939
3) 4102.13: 4.839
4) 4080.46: 4.715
